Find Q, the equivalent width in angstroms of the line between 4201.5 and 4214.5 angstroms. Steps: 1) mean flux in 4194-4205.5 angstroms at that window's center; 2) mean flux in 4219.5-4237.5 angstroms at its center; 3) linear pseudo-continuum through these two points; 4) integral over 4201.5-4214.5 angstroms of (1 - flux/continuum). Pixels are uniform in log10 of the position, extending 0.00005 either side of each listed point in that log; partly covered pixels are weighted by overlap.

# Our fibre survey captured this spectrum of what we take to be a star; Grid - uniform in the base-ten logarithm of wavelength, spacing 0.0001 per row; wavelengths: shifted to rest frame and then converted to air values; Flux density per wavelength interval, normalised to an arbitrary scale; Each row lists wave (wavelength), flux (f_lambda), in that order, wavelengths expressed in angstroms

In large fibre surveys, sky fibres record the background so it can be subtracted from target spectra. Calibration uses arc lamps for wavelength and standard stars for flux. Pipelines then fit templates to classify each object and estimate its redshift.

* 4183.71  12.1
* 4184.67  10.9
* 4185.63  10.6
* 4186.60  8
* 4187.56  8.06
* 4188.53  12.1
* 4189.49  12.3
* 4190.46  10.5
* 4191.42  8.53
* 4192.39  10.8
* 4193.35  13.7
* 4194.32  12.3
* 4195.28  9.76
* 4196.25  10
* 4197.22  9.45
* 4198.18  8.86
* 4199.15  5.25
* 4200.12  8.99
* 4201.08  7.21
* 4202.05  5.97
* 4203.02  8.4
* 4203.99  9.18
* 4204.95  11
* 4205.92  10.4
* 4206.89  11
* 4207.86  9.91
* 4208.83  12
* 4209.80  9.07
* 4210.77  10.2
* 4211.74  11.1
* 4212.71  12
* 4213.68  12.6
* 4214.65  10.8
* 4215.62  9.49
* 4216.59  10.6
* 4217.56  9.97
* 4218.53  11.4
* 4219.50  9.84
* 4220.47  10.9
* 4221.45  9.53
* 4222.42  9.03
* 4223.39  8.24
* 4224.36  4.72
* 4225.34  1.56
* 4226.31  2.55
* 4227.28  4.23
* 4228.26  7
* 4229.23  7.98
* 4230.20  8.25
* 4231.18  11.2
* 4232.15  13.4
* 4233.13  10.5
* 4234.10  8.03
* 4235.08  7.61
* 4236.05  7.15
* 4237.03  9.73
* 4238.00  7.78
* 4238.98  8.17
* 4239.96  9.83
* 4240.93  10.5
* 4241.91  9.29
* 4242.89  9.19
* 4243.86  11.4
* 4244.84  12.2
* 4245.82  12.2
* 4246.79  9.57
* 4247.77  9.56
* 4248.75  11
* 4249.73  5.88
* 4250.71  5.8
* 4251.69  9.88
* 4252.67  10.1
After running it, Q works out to -2.5 angstroms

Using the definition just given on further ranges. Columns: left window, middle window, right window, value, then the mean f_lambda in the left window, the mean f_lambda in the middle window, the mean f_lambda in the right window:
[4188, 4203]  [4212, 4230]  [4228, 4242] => 1.6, 9.67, 8.5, 9.12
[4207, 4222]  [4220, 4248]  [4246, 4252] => 2.5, 10.6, 8.66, 8.76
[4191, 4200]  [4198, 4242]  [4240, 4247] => 5.4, 9.82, 8.96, 10.6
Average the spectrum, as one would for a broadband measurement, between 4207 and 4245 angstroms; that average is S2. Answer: 9.19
